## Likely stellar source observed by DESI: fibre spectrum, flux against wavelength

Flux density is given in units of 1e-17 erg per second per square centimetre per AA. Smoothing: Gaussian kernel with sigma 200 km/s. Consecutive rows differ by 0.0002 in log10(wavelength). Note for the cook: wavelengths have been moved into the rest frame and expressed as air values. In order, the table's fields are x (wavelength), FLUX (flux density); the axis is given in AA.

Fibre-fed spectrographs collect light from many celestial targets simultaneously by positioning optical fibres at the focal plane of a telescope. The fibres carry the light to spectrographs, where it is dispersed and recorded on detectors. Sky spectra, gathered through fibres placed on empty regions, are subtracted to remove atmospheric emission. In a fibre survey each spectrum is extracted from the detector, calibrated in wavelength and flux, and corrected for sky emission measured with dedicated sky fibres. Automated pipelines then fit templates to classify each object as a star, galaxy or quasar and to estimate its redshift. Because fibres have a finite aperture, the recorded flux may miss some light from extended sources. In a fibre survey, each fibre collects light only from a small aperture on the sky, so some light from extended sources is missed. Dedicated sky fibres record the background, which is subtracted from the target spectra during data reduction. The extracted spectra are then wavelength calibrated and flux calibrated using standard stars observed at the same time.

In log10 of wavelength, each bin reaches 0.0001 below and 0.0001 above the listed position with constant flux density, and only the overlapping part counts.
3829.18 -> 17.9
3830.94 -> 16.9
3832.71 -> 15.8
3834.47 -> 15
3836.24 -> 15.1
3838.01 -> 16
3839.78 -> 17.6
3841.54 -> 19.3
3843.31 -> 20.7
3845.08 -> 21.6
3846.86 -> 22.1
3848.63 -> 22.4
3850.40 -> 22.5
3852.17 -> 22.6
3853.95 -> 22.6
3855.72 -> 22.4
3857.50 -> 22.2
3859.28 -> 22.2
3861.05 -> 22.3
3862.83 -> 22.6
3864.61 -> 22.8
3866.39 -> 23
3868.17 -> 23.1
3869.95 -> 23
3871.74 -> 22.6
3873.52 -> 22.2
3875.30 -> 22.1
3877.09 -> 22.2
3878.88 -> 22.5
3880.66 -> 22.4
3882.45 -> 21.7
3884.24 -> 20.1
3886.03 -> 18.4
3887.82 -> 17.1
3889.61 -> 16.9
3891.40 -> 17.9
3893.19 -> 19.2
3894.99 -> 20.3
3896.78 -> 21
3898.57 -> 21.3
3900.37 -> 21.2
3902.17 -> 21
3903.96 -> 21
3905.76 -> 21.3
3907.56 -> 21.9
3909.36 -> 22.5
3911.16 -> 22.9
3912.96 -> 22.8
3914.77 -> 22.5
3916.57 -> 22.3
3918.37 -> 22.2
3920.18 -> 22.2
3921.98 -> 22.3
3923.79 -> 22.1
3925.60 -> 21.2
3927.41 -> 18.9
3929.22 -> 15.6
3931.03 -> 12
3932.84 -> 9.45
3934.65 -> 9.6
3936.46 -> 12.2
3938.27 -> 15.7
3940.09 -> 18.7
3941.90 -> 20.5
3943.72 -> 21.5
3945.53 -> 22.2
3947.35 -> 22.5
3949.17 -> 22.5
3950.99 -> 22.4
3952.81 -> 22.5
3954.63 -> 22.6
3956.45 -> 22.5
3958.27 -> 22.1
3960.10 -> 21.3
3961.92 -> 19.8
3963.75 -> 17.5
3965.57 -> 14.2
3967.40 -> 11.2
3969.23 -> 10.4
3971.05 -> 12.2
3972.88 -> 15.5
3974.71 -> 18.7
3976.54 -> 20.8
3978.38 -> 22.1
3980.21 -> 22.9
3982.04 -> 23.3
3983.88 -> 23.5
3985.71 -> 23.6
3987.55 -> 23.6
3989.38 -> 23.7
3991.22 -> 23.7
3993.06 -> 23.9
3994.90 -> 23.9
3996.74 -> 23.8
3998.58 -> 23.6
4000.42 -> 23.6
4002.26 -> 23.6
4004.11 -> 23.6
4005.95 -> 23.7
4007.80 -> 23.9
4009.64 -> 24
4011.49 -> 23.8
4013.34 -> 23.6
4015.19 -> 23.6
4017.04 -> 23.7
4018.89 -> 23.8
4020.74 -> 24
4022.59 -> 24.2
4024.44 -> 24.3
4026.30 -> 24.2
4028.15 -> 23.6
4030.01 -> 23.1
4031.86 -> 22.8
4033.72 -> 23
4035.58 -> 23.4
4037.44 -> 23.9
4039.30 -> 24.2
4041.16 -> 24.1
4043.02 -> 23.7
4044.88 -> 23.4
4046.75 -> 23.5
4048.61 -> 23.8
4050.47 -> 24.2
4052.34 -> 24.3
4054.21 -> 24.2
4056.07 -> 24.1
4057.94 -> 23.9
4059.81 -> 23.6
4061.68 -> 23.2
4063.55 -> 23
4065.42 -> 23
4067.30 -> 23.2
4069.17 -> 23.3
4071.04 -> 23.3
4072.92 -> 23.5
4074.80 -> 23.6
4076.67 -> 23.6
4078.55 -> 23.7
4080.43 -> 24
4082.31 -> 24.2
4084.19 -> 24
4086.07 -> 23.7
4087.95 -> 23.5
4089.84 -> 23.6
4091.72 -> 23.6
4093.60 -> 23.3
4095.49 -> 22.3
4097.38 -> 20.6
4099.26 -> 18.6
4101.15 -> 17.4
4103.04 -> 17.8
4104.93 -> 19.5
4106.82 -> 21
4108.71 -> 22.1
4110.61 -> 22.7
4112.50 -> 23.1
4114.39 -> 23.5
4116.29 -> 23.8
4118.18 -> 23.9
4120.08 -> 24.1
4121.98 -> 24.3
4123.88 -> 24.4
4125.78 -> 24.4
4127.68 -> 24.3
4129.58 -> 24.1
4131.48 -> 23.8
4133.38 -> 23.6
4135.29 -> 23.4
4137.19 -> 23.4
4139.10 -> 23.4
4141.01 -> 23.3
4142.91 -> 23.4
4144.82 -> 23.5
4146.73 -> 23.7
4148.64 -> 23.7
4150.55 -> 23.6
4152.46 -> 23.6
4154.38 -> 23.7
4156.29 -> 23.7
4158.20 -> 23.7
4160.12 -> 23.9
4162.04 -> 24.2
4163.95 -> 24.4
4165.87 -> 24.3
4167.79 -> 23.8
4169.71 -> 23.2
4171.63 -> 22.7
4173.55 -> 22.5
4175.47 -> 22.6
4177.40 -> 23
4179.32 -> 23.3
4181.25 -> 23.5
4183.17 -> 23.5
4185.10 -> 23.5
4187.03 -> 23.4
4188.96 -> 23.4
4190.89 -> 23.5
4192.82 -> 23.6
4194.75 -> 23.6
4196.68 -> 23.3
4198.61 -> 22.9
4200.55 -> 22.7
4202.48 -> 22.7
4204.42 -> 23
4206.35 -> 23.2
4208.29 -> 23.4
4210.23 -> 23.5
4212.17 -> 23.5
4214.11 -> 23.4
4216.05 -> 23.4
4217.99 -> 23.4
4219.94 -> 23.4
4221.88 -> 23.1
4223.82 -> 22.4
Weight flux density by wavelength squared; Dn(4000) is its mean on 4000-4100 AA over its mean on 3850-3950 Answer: 1.24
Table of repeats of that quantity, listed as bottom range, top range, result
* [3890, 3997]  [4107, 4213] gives 1.31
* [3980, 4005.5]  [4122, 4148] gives 1.08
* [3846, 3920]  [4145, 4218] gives 1.26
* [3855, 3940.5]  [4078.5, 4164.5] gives 1.27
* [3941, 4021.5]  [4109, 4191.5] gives 1.19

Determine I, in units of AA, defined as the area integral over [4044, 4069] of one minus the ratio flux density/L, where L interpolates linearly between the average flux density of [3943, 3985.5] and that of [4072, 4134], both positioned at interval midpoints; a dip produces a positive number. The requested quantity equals -2.1 AA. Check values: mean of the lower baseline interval 19.8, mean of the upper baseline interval 22.8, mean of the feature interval 23.6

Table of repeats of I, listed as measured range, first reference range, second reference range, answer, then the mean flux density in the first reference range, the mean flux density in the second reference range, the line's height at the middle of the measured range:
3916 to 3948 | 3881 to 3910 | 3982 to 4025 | 4.6 AA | 20.2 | 23.8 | 21.4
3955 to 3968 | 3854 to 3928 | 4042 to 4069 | 2.1 AA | 21.5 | 23.6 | 22.4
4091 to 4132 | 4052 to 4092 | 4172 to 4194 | 1.9 AA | 23.6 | 23.2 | 23.5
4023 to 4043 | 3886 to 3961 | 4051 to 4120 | -1.7 AA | 19.9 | 22.8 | 21.9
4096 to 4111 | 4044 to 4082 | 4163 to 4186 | 2.3 AA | 23.6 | 23.4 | 23.5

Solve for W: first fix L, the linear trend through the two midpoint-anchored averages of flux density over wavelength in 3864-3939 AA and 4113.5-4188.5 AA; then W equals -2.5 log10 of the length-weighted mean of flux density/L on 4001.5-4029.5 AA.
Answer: -0.10 mag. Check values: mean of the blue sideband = 20.1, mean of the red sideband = 23.6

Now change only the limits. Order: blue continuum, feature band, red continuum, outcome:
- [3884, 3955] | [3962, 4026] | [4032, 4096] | 0.007 mag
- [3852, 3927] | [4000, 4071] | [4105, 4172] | -0.045 mag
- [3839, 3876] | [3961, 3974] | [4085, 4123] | 0.457 mag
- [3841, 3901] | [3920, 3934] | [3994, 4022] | 0.259 mag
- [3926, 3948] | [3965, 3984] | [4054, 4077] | 0.070 mag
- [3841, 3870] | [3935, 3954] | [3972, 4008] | 0.141 mag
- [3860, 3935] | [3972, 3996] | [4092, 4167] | -0.040 mag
